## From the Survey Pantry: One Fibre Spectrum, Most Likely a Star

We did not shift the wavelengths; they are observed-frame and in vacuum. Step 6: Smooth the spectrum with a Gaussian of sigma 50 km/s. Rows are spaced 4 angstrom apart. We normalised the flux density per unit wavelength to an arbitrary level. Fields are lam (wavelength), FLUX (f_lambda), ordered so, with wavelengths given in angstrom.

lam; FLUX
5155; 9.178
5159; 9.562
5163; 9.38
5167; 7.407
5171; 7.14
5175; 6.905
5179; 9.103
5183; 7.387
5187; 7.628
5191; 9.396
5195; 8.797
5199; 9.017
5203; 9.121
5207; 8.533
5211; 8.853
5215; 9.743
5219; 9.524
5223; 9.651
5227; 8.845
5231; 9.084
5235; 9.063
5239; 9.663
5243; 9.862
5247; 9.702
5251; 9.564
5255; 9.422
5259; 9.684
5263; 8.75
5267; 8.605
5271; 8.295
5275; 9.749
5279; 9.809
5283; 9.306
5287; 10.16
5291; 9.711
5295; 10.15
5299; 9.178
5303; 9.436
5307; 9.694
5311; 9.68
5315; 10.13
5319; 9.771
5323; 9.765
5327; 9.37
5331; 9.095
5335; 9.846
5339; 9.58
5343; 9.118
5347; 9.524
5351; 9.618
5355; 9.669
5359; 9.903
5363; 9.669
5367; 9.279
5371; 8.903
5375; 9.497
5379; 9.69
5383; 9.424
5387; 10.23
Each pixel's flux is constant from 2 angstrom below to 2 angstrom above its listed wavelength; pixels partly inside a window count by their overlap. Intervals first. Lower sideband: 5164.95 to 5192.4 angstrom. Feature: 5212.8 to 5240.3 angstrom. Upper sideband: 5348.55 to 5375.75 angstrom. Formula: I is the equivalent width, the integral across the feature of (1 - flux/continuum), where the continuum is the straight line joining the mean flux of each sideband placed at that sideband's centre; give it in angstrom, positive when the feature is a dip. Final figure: -3.7 angstrom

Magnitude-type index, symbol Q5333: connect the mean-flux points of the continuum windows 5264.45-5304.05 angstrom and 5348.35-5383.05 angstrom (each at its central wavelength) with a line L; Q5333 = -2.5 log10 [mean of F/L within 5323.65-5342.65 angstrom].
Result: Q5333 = 0.003 mag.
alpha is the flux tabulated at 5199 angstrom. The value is 9.017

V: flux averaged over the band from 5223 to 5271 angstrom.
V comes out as 9.27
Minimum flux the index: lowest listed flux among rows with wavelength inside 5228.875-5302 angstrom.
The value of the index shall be 8.295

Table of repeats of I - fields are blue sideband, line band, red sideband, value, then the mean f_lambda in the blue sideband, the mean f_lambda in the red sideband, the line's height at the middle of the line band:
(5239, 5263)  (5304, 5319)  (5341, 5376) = -0.5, 9.57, 9.46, 9.51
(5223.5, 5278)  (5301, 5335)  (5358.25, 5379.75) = -0.9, 9.27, 9.45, 9.38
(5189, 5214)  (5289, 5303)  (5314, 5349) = -0.4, 8.98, 9.56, 9.4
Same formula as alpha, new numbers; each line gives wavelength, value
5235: 9.063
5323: 9.765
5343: 9.118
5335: 9.846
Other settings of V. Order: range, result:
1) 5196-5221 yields 9.12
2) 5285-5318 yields 9.77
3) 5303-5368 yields 9.61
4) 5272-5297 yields 9.75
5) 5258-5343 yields 9.5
